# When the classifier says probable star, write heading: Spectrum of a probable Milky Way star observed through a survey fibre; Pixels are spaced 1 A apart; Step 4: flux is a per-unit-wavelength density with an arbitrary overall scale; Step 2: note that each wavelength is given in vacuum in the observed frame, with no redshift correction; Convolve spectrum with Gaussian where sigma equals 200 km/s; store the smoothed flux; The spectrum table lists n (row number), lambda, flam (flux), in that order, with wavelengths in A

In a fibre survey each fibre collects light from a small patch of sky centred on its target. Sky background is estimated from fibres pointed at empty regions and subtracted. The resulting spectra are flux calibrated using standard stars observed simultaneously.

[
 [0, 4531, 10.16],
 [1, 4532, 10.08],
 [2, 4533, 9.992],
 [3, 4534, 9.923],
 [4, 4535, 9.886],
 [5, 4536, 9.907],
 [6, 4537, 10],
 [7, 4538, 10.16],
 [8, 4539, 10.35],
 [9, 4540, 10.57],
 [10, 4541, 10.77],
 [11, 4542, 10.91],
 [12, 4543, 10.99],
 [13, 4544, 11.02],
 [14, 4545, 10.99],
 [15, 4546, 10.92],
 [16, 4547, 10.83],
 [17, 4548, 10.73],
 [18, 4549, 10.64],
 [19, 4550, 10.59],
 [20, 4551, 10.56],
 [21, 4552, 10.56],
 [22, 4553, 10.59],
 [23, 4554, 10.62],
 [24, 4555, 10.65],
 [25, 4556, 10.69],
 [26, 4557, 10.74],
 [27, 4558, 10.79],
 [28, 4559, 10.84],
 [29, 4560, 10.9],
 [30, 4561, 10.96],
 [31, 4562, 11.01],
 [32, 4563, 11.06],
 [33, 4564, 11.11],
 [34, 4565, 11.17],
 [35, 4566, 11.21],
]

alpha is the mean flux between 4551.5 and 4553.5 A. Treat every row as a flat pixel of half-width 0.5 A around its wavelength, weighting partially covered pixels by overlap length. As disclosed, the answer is 10.6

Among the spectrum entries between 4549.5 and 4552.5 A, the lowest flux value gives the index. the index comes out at 10.56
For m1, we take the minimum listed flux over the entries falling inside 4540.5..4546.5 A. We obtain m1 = 10.77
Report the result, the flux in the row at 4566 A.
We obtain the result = 11.21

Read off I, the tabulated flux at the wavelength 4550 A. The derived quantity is 10.59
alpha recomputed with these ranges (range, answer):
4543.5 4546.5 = 11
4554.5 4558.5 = 10.7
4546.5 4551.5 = 10.7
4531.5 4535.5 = 9.97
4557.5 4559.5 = 10.8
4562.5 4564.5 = 11.1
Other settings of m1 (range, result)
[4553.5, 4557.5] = 10.62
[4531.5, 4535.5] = 9.886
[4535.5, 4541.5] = 9.907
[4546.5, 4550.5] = 10.59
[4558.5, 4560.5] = 10.84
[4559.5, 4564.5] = 10.9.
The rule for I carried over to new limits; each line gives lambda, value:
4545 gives 10.99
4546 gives 10.92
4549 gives 10.64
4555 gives 10.65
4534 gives 9.923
